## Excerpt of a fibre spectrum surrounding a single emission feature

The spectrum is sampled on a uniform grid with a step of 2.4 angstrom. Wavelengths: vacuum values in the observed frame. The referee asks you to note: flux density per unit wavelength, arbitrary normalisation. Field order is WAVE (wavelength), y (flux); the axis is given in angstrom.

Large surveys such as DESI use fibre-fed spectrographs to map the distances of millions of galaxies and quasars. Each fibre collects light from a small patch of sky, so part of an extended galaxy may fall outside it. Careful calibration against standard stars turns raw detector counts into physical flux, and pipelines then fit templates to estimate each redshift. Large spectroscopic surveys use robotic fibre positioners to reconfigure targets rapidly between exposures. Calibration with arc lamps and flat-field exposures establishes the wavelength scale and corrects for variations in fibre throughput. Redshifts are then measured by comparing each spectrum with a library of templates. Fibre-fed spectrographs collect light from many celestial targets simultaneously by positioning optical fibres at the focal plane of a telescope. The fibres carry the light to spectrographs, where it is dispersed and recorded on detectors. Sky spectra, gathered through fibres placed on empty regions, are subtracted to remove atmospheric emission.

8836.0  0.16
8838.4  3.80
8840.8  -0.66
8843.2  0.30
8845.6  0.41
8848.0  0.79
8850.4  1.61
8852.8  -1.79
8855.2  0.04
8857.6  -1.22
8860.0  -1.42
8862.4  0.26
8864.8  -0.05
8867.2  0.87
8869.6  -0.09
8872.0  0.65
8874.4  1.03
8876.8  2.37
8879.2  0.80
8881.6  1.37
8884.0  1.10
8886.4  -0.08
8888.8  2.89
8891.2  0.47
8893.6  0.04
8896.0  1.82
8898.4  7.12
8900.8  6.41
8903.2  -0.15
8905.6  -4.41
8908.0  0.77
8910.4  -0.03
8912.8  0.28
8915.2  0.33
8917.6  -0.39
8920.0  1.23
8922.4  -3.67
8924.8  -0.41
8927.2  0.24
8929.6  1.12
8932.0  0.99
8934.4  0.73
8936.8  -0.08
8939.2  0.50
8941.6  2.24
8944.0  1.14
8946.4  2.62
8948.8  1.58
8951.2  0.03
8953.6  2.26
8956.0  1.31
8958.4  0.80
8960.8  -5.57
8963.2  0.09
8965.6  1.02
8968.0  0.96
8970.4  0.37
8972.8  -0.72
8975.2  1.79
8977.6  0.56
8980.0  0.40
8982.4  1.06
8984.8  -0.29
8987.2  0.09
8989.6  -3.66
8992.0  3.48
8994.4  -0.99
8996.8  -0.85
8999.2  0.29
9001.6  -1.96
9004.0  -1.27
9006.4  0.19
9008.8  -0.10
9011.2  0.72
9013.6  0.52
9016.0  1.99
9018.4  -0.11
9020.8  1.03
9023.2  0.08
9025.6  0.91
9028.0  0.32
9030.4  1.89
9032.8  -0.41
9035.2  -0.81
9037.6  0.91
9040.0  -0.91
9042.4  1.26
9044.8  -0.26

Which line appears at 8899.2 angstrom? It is Hgamma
